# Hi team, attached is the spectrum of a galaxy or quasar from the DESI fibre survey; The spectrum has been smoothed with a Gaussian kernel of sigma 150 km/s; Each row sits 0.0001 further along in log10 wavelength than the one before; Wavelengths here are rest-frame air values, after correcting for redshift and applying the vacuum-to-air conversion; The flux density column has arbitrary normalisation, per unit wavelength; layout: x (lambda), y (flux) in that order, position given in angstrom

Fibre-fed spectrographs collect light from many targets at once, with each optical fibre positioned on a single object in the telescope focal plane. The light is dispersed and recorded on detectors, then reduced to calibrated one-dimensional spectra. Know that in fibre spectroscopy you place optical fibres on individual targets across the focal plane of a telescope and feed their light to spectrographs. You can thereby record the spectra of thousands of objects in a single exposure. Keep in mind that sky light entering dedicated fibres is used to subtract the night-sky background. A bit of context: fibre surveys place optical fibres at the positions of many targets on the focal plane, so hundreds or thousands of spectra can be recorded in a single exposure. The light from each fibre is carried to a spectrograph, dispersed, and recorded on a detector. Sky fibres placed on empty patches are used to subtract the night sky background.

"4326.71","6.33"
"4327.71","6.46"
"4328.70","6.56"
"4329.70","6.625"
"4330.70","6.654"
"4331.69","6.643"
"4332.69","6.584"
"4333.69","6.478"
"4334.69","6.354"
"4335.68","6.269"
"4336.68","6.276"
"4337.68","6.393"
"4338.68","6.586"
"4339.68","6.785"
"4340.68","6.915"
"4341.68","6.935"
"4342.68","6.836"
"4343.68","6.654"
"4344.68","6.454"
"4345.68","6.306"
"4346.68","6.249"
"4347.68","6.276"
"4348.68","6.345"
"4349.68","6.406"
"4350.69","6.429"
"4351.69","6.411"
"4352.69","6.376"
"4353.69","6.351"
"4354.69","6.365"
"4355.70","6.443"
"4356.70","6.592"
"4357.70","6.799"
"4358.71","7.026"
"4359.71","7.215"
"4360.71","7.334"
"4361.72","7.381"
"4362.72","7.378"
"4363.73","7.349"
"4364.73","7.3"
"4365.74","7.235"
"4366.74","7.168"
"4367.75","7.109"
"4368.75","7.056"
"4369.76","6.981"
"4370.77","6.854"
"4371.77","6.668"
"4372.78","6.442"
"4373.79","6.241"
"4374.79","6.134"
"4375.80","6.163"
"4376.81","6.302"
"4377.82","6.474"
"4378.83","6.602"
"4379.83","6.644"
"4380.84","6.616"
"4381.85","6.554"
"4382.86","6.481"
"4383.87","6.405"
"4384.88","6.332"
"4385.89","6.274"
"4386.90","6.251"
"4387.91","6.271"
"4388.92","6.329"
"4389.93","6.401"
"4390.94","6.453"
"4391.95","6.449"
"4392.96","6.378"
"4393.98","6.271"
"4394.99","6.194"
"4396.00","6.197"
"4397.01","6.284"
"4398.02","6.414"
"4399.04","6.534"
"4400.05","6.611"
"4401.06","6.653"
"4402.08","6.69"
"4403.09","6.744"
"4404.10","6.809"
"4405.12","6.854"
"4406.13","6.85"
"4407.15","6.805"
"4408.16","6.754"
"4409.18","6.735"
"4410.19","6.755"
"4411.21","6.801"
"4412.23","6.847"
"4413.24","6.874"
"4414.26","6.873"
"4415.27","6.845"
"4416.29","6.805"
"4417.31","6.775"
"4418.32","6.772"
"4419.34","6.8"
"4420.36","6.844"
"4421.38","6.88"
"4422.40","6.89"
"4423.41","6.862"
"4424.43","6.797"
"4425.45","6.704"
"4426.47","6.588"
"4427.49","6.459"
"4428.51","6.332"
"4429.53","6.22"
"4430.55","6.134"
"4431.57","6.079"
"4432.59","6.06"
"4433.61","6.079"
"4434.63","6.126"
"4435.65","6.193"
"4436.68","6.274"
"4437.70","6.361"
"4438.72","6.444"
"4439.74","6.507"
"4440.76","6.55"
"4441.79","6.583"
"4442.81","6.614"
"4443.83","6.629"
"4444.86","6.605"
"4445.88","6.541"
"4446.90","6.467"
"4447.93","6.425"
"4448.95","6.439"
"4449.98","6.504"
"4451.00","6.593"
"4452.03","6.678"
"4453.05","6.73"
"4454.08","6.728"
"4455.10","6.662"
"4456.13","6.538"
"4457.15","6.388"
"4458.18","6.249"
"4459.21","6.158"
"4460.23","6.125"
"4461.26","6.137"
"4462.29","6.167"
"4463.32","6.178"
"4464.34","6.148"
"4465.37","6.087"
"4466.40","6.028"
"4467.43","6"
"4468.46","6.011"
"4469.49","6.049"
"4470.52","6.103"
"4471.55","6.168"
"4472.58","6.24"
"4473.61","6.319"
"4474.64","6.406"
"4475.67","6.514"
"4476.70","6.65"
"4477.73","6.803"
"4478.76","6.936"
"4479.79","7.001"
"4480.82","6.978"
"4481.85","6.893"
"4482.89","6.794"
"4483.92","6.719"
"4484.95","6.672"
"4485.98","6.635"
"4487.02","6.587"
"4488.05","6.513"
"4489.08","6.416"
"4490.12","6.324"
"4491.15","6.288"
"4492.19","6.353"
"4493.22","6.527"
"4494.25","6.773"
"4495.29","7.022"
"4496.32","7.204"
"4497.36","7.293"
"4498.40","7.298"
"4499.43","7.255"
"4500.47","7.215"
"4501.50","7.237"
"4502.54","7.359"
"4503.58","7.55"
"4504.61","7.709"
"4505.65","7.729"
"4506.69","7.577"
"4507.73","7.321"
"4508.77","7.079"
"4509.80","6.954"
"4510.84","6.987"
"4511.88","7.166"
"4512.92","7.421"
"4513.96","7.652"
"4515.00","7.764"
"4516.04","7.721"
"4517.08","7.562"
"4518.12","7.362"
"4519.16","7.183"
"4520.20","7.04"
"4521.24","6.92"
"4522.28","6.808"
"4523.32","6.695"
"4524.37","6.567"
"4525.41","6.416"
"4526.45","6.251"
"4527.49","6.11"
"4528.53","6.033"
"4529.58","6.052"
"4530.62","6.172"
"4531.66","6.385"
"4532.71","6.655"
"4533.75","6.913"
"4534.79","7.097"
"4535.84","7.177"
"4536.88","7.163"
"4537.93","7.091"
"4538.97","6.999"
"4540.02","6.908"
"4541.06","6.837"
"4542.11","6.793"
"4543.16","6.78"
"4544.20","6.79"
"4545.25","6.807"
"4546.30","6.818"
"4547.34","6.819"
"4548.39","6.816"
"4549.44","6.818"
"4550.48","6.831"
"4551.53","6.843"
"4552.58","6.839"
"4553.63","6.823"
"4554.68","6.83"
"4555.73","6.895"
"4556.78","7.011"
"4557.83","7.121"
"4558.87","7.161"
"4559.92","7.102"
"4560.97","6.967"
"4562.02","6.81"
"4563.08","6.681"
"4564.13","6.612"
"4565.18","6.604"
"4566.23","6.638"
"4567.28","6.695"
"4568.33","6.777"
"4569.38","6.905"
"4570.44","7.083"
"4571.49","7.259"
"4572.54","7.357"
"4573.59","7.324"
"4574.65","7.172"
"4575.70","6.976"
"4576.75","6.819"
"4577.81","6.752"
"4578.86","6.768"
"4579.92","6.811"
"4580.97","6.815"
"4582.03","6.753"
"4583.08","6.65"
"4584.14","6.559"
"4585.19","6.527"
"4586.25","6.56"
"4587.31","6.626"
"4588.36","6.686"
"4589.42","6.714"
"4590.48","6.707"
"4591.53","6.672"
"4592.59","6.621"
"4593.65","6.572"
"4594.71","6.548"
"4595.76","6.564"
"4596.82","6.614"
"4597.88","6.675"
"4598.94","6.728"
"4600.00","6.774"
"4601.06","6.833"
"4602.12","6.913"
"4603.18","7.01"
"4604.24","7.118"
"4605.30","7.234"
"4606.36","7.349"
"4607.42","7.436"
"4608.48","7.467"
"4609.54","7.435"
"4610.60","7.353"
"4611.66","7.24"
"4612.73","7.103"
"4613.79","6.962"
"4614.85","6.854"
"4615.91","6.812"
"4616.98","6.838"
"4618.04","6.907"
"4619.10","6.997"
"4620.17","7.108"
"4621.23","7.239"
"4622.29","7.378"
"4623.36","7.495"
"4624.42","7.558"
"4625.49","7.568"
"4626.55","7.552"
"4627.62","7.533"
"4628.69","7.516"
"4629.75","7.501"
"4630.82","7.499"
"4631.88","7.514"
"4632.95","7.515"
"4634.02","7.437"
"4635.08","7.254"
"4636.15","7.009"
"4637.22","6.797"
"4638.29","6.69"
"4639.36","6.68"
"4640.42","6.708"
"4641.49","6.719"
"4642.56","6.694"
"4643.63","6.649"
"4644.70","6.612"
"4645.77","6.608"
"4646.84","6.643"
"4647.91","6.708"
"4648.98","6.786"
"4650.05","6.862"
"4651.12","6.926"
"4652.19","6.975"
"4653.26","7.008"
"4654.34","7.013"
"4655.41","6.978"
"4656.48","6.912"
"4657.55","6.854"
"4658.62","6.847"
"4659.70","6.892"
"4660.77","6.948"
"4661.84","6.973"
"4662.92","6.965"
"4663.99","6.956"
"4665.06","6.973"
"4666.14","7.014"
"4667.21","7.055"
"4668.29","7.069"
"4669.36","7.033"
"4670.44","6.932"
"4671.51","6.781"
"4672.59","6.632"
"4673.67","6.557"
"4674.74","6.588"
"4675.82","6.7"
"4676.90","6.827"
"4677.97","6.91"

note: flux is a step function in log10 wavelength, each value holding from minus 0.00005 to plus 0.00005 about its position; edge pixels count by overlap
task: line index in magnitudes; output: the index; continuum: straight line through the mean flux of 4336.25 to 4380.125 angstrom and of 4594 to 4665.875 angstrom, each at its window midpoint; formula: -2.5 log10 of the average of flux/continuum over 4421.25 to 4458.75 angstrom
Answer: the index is 0.05 mag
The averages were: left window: 6.69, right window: 7.03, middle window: 6.48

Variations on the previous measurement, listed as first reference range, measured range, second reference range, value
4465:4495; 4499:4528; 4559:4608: -0.090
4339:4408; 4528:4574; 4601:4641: 0.030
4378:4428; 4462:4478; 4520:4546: 0.071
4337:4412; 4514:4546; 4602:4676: 0.003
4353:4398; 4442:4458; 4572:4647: 0.029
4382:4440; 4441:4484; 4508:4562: 0.039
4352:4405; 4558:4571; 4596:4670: 0.013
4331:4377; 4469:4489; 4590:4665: 0.040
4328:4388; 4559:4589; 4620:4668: 0.017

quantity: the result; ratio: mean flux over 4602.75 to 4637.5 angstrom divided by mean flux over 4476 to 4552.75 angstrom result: 1.1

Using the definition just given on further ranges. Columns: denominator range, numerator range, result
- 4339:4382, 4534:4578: 1.03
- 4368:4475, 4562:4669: 1.07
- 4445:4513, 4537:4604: 1.02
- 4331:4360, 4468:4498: 1.01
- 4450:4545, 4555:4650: 1.03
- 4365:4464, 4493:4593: 1.06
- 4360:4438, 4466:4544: 1.03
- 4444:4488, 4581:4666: 1.08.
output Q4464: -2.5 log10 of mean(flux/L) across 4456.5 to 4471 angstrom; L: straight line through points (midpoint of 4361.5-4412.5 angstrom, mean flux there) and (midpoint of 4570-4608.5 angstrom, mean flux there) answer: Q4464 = 0.10 mag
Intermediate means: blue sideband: 6.63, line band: 6.13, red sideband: 6.86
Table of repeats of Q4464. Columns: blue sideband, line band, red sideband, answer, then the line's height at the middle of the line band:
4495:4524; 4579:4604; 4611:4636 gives 0.09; 7.28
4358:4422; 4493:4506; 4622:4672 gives -0.06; 6.84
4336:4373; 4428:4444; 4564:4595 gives 0.07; 6.76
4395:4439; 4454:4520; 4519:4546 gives -0.02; 6.66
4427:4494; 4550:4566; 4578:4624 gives -0.02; 6.76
